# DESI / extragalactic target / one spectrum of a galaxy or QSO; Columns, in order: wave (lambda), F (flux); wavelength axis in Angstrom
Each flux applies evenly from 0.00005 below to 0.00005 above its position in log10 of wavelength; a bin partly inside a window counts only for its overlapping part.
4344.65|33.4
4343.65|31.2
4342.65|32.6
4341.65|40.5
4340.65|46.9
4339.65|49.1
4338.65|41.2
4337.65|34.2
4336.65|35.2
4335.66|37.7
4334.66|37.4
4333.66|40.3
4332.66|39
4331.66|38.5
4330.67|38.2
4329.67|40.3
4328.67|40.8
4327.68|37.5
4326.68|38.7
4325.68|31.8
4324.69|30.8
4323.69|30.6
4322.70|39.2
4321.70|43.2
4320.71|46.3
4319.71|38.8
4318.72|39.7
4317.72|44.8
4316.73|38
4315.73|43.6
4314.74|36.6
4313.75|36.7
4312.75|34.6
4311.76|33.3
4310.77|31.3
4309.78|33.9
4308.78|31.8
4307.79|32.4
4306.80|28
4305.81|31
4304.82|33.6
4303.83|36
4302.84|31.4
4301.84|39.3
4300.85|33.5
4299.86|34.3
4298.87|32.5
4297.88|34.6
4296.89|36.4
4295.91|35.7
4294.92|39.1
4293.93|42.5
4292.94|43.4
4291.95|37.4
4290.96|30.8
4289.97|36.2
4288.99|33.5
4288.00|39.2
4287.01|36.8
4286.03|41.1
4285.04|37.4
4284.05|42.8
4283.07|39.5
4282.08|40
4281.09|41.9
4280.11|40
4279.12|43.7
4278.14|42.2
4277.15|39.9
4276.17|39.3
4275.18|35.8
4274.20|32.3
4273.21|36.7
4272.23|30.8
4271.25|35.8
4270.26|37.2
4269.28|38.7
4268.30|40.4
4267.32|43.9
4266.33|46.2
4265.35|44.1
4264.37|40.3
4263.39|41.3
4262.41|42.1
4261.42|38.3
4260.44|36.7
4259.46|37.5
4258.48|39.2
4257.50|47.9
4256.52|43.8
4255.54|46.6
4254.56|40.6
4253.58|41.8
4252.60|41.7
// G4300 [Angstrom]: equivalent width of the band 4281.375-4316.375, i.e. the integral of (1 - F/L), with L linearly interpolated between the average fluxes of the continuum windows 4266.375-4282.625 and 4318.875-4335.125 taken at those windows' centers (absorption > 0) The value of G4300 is 2.30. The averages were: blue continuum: 38.9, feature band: 36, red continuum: 38.2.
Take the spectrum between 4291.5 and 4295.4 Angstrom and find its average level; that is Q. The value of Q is 40.6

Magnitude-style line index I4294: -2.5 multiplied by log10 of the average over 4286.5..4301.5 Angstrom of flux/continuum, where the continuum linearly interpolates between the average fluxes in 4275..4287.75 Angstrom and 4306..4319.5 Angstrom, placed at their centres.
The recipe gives 0.05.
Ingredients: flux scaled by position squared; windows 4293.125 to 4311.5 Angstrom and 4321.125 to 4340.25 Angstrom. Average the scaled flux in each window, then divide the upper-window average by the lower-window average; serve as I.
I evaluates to 1.12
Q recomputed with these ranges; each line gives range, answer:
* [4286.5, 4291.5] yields 35.4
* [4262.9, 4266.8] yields 43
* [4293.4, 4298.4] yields 37.7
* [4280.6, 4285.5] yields 40.3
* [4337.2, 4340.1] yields 41.5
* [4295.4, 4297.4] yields 36.2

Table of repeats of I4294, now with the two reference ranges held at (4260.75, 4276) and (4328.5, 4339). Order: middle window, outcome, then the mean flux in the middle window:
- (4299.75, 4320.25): 0.092 mag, 35.4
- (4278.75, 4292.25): 0.005 mag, 38.6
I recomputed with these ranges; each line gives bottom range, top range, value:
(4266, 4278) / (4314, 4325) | 1.06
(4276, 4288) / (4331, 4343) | 1.00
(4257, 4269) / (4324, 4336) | 0.93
